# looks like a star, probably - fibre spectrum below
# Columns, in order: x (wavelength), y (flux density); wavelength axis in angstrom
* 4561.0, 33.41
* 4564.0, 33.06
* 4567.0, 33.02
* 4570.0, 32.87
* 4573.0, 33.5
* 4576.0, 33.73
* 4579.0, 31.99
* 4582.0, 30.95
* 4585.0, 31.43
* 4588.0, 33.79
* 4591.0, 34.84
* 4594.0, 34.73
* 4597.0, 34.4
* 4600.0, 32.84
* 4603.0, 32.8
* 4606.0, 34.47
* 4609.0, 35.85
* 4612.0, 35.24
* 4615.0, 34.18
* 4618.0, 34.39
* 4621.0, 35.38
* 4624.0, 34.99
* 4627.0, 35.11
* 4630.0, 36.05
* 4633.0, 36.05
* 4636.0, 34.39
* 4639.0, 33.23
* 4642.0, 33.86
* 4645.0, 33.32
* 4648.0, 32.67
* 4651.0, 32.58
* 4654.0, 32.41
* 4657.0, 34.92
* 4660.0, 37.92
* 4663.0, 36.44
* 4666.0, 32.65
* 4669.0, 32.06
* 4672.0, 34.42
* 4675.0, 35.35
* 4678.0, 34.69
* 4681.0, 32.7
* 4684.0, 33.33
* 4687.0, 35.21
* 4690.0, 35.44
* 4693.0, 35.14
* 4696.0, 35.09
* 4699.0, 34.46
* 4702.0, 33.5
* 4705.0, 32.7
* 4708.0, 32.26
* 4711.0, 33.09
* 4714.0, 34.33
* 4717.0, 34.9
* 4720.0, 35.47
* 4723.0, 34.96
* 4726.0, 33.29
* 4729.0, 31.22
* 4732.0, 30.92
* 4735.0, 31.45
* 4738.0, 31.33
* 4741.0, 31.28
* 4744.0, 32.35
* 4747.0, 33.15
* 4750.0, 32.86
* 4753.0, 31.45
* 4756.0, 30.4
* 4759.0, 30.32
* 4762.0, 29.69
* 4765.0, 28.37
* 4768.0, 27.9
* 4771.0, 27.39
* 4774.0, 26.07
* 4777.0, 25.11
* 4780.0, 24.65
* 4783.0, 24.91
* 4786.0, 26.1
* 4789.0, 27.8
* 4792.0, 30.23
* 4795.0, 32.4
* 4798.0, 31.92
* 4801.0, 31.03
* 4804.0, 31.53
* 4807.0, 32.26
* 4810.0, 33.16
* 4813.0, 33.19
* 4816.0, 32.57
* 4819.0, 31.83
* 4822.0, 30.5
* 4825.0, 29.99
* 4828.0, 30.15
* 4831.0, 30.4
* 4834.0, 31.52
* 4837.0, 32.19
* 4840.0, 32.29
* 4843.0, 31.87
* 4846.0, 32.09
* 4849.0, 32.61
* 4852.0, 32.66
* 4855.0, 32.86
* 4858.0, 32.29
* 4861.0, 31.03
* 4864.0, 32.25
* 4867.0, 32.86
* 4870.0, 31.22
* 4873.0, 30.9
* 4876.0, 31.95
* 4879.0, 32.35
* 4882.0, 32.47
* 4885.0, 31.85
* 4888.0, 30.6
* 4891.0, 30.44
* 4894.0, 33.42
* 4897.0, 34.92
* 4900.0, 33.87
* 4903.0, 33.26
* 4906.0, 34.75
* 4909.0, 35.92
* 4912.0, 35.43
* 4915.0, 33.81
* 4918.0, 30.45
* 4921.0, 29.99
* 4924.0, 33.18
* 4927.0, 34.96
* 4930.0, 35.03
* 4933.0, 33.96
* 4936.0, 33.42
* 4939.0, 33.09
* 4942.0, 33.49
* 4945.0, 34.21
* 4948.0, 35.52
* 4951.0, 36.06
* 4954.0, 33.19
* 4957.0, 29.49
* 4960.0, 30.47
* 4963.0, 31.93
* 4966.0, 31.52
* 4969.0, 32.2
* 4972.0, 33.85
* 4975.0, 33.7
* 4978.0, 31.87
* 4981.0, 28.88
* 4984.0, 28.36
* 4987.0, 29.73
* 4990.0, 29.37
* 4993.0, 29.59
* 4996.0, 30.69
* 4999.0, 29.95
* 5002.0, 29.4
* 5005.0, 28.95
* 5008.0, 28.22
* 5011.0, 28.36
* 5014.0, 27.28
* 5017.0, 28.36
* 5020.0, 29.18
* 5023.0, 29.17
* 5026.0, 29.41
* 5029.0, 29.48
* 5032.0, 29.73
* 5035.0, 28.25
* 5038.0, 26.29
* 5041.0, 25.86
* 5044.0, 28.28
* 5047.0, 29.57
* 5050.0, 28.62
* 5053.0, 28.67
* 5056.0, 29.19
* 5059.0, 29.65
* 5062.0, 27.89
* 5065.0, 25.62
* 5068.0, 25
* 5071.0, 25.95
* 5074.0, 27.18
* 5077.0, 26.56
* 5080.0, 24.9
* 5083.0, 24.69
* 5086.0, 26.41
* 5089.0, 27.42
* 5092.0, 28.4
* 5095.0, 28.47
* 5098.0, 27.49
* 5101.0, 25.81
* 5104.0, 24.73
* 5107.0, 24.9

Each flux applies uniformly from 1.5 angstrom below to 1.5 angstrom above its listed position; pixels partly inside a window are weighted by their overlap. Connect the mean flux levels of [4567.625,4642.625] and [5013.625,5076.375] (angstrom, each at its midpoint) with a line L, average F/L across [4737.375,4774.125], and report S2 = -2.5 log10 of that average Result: 0.06 mag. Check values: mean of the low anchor 34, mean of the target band 30.3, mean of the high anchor 28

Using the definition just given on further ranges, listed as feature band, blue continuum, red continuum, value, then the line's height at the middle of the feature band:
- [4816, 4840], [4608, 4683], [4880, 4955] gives 0.089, 33.8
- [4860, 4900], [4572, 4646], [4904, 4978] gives 0.044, 33.4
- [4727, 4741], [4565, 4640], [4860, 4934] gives 0.073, 33.5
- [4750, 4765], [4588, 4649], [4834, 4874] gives 0.087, 33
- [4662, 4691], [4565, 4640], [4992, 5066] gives -0.035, 33.1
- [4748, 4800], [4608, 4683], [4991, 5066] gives 0.133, 32.5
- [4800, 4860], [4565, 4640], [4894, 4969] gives 0.057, 33.6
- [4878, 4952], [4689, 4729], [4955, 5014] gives -0.074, 31.2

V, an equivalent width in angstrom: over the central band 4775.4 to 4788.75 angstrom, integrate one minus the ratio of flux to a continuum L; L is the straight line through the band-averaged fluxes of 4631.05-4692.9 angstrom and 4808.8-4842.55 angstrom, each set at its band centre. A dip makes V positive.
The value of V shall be 2.8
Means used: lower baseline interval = 34.2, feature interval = 25.4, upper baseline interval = 31.6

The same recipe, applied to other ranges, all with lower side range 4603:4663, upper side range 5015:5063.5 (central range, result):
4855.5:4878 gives -0.5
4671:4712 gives -0.5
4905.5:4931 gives -2.8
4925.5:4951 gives -3.6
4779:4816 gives 2.3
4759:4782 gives 3.8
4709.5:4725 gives -0.5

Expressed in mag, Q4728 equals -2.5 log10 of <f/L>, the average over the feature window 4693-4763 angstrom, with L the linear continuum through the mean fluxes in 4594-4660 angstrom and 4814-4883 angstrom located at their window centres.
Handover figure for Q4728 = 0.02 mag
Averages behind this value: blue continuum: 34.3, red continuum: 31.8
